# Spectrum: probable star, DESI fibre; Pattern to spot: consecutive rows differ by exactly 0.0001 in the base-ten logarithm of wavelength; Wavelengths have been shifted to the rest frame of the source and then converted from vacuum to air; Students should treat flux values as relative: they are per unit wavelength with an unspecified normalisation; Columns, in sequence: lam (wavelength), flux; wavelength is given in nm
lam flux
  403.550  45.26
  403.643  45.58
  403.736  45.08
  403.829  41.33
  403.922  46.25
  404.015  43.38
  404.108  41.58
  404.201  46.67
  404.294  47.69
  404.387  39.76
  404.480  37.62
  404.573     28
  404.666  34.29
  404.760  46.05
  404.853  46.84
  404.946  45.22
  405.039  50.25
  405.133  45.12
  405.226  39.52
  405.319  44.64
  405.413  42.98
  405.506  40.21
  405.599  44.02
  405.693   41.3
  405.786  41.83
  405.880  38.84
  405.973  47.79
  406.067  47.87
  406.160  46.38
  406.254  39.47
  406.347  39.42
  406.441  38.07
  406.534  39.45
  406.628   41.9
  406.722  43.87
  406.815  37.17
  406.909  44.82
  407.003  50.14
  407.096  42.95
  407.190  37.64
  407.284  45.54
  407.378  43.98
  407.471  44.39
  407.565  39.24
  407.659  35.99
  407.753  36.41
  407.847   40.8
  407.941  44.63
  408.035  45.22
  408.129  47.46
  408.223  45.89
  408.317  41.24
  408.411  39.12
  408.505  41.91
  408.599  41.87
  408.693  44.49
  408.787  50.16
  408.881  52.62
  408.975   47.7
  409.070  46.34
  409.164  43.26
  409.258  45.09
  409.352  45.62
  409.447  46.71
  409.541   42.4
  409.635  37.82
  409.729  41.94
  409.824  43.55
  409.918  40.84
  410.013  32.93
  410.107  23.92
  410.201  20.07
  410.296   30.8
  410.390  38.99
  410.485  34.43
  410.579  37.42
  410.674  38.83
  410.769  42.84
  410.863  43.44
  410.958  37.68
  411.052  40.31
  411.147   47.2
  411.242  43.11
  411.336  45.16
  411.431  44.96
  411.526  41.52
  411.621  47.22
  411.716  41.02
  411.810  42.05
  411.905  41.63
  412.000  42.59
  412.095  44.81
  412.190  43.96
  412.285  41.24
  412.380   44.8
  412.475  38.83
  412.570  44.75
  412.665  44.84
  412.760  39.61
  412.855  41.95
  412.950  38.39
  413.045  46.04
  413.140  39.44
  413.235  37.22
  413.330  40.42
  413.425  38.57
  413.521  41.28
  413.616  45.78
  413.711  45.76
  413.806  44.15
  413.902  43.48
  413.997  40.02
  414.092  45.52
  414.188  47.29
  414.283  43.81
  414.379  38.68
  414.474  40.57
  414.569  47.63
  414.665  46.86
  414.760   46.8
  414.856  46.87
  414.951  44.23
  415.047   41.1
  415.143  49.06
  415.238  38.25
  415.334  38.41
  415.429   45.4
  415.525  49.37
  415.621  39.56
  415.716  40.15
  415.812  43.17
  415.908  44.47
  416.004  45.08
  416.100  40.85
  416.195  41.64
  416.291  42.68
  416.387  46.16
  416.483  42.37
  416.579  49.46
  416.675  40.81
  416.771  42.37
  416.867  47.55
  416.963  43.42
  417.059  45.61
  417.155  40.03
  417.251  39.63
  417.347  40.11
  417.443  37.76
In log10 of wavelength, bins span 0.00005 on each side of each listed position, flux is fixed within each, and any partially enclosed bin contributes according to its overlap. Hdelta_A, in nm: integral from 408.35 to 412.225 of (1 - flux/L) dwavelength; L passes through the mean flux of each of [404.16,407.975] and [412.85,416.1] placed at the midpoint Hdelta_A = 0.109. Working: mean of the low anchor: 42.1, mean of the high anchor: 43.1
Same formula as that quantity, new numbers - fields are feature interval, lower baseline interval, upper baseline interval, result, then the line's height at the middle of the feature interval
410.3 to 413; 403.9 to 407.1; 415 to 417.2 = 0.081 nm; 43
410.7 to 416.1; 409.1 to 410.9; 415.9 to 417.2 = -0.232 nm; 41.2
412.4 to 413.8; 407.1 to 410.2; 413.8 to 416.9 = 0.045 nm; 43.2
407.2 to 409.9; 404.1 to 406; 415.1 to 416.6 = -0.052 nm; 42.7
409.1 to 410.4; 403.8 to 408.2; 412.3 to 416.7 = 0.137 nm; 42.7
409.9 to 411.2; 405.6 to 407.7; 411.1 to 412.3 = 0.209 nm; 43.3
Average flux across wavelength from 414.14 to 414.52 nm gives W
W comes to 42.6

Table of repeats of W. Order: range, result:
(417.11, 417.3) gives 39.9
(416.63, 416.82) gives 41.6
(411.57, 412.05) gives 42.9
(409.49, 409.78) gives 40.9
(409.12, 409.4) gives 44.6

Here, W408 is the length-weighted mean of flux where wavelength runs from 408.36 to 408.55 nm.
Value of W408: 40.5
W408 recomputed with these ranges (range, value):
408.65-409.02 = 48.8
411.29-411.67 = 44.6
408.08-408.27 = 46.6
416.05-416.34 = 41.8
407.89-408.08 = 44.8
